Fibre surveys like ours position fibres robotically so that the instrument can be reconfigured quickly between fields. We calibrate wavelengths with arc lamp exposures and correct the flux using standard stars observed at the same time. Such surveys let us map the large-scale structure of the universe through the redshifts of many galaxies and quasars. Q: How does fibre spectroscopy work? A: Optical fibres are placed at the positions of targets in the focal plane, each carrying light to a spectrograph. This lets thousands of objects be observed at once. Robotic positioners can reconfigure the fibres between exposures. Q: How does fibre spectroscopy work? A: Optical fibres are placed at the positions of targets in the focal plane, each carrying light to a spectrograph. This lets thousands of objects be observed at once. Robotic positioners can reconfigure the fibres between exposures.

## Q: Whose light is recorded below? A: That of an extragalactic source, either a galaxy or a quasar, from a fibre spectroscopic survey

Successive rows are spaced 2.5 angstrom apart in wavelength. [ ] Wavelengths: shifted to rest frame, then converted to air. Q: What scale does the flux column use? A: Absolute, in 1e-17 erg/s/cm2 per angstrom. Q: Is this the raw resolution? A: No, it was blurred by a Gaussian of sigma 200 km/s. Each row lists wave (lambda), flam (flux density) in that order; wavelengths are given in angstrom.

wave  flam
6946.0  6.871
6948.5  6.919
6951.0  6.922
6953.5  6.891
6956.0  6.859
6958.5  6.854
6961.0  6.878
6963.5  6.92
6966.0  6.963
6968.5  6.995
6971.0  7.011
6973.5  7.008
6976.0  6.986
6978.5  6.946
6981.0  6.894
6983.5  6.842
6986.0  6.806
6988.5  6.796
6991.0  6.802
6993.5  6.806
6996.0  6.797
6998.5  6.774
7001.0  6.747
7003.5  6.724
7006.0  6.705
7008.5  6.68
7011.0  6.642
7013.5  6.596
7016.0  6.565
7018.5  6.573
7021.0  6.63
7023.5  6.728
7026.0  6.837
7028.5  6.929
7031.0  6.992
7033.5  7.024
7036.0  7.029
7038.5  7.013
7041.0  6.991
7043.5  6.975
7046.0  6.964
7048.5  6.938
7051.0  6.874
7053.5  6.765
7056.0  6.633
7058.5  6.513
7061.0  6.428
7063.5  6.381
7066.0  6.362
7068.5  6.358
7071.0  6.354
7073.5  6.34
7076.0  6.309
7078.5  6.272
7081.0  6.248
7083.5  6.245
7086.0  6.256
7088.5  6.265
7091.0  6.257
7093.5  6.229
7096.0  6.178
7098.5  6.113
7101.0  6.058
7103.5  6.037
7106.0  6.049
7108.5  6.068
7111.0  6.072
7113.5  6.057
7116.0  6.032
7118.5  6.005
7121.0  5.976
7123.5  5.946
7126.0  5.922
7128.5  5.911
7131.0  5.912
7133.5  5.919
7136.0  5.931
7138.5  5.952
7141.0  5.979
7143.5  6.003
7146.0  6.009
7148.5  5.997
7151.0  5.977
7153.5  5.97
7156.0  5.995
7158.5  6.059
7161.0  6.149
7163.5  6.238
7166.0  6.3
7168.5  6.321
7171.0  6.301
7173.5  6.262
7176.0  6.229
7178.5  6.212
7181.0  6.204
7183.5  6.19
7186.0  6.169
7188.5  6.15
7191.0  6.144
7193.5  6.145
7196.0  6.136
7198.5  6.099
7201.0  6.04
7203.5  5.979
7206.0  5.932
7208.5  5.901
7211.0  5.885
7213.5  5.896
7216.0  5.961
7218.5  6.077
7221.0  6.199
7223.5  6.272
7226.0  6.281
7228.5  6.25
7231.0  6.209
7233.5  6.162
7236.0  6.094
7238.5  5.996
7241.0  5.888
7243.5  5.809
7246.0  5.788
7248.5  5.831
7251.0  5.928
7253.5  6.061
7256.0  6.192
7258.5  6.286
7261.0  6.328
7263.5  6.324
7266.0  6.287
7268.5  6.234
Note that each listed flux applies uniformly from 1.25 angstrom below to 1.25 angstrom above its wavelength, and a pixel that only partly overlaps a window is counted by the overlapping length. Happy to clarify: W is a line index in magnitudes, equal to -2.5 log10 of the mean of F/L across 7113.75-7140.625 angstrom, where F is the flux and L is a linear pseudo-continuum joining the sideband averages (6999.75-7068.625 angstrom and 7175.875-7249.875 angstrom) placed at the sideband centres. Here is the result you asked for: 0.08 mag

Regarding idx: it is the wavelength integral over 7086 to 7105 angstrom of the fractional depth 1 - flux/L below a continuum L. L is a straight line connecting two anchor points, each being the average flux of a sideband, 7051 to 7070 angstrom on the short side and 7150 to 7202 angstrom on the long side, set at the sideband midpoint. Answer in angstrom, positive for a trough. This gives 0.7 angstrom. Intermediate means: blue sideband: 6.51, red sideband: 6.16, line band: 6.17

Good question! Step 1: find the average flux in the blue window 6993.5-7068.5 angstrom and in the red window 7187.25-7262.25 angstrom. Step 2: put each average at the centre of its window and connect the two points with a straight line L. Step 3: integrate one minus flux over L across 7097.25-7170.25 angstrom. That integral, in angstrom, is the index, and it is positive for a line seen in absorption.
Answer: 3.98 angstrom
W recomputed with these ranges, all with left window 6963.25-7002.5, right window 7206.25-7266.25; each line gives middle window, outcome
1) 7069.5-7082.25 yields 0.047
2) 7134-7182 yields 0.038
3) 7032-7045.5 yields -0.048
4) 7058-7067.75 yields 0.036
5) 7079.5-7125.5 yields 0.066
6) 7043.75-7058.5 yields -0.025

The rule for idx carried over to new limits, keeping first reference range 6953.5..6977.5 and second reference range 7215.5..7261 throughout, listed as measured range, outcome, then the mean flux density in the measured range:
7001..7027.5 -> 0.4 angstrom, 6.67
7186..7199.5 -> 0.2 angstrom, 6.14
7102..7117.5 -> 1.0 angstrom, 6.05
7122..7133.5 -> 0.9 angstrom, 5.92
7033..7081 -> 0.1 angstrom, 6.64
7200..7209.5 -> 0.3 angstrom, 5.96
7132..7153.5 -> 1.4 angstrom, 5.97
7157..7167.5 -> 0.2 angstrom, 6.19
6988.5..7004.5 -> 0.1 angstrom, 6.78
